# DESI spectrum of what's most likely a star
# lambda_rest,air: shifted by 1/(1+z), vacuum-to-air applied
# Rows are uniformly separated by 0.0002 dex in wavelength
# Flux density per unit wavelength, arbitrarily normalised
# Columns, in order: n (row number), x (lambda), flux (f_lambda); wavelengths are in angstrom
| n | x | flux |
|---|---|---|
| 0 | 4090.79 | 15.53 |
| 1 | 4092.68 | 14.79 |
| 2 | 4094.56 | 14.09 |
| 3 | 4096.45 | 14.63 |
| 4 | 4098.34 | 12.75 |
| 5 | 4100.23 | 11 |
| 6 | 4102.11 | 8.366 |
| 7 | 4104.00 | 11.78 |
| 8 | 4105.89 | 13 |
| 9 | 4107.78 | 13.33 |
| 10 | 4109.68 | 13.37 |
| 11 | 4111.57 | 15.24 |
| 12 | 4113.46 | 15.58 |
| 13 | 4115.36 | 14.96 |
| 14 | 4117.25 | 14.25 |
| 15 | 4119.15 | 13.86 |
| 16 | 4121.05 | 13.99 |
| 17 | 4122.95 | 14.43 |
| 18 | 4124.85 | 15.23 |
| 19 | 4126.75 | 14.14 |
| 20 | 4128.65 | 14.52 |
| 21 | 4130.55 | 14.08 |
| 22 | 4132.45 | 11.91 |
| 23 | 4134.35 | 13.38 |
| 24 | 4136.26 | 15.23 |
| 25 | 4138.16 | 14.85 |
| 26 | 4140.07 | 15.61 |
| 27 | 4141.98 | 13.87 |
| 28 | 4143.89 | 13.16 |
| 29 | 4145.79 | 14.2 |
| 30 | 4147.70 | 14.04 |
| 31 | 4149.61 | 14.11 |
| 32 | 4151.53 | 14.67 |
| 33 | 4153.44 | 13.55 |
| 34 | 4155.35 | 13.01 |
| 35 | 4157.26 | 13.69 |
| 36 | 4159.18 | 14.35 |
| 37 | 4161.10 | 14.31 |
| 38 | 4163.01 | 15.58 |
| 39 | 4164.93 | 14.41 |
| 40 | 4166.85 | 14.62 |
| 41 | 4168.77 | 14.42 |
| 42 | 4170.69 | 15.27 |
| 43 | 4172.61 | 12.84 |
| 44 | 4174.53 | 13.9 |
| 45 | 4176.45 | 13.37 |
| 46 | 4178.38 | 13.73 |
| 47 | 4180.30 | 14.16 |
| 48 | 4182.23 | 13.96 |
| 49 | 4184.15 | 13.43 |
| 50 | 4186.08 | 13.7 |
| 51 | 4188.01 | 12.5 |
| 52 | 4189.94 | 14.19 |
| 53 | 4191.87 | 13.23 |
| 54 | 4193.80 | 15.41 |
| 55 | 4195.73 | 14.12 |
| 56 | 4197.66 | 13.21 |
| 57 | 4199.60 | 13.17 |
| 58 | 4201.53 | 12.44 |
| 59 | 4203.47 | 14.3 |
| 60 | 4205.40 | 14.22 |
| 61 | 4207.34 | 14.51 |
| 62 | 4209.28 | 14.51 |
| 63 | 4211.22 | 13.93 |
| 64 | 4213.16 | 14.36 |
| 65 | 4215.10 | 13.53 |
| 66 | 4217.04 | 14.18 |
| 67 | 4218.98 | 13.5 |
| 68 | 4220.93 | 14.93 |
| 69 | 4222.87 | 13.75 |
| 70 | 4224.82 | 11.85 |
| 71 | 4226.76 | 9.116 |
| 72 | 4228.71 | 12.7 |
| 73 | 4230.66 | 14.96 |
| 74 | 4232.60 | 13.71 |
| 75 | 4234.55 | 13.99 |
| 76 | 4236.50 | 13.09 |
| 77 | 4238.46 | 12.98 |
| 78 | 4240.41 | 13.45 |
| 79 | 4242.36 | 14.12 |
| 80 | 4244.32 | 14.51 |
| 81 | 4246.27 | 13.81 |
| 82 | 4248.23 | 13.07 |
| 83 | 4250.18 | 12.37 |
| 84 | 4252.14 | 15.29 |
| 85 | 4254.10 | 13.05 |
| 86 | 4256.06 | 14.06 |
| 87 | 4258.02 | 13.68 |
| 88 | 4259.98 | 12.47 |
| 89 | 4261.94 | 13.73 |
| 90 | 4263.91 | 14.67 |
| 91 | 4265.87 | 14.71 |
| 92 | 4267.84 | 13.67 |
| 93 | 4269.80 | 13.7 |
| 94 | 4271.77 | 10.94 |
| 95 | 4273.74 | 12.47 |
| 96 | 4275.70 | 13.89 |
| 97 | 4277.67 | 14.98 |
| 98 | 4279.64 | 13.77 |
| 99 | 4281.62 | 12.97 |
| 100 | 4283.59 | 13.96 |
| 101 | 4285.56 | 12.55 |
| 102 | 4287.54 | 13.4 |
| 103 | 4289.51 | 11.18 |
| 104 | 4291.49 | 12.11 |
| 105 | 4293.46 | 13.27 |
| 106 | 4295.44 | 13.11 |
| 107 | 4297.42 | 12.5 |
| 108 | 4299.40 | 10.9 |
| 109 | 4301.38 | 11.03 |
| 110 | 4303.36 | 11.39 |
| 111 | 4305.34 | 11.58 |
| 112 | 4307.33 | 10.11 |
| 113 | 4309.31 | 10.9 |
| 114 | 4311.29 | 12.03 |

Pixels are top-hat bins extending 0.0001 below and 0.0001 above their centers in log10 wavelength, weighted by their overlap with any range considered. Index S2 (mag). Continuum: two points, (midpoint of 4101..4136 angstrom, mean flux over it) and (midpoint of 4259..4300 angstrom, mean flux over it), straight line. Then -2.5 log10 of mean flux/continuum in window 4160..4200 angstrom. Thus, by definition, -0.043 mag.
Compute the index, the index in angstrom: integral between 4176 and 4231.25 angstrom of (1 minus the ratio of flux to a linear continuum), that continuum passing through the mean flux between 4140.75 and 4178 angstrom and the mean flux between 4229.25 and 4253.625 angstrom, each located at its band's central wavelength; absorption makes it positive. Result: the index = 1.1 angstrom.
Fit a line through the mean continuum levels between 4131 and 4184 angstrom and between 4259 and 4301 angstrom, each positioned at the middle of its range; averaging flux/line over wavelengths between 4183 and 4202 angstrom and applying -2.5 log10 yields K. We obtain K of 0.02 mag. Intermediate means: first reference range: 14.1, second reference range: 13.1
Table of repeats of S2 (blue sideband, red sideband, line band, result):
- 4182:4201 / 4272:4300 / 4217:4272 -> -0.019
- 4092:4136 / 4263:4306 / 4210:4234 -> -0.022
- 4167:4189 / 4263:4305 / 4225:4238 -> 0.038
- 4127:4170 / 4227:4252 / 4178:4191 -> 0.019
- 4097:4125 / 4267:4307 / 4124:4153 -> -0.074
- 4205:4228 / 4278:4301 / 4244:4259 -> -0.046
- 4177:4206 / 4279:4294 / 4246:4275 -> -0.028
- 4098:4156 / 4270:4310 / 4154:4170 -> -0.066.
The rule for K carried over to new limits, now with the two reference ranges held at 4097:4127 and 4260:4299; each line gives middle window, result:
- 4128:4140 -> -0.05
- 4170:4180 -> -0.04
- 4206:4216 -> -0.07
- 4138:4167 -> -0.07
